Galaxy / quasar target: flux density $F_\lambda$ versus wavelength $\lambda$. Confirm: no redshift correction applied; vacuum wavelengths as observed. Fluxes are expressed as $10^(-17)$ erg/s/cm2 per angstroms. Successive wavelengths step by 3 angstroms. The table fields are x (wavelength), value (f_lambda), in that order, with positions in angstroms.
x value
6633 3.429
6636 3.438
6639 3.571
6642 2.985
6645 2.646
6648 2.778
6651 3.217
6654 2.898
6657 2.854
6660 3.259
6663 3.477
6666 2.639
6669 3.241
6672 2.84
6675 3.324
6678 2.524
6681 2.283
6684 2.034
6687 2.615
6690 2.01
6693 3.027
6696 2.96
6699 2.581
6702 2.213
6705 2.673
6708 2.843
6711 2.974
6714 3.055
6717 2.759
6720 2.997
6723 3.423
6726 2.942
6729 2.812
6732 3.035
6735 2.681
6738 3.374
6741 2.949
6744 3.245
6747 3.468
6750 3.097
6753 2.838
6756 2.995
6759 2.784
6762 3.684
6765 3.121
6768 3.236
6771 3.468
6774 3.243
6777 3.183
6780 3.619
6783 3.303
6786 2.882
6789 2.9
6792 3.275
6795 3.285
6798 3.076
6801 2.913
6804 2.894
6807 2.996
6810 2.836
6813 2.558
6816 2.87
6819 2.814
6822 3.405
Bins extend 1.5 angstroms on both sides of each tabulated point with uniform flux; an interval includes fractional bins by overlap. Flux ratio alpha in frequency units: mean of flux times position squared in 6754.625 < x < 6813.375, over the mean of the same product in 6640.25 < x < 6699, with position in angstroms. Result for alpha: 1.15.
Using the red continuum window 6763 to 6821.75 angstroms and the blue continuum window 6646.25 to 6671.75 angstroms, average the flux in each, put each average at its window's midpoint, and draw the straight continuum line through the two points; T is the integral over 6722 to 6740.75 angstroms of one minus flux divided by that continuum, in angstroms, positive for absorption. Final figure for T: 0.2 angstroms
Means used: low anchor 3.03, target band 3.03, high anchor 3.09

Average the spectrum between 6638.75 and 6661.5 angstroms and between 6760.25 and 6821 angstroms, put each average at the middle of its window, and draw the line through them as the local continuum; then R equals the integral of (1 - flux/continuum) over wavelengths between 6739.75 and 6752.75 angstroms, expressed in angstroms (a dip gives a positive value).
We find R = -0.37 angstroms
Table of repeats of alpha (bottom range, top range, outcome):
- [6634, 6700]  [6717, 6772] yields 1.10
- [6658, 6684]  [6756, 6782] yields 1.17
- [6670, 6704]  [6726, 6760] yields 1.19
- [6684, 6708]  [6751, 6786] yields 1.28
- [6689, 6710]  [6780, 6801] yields 1.22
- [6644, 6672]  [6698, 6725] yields 0.96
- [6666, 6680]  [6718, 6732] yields 1.05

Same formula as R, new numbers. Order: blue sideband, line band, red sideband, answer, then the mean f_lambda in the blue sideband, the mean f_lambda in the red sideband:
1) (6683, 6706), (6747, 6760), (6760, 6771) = 0.8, 2.52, 3.34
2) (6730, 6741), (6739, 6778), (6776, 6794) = -1.1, 3.01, 3.2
